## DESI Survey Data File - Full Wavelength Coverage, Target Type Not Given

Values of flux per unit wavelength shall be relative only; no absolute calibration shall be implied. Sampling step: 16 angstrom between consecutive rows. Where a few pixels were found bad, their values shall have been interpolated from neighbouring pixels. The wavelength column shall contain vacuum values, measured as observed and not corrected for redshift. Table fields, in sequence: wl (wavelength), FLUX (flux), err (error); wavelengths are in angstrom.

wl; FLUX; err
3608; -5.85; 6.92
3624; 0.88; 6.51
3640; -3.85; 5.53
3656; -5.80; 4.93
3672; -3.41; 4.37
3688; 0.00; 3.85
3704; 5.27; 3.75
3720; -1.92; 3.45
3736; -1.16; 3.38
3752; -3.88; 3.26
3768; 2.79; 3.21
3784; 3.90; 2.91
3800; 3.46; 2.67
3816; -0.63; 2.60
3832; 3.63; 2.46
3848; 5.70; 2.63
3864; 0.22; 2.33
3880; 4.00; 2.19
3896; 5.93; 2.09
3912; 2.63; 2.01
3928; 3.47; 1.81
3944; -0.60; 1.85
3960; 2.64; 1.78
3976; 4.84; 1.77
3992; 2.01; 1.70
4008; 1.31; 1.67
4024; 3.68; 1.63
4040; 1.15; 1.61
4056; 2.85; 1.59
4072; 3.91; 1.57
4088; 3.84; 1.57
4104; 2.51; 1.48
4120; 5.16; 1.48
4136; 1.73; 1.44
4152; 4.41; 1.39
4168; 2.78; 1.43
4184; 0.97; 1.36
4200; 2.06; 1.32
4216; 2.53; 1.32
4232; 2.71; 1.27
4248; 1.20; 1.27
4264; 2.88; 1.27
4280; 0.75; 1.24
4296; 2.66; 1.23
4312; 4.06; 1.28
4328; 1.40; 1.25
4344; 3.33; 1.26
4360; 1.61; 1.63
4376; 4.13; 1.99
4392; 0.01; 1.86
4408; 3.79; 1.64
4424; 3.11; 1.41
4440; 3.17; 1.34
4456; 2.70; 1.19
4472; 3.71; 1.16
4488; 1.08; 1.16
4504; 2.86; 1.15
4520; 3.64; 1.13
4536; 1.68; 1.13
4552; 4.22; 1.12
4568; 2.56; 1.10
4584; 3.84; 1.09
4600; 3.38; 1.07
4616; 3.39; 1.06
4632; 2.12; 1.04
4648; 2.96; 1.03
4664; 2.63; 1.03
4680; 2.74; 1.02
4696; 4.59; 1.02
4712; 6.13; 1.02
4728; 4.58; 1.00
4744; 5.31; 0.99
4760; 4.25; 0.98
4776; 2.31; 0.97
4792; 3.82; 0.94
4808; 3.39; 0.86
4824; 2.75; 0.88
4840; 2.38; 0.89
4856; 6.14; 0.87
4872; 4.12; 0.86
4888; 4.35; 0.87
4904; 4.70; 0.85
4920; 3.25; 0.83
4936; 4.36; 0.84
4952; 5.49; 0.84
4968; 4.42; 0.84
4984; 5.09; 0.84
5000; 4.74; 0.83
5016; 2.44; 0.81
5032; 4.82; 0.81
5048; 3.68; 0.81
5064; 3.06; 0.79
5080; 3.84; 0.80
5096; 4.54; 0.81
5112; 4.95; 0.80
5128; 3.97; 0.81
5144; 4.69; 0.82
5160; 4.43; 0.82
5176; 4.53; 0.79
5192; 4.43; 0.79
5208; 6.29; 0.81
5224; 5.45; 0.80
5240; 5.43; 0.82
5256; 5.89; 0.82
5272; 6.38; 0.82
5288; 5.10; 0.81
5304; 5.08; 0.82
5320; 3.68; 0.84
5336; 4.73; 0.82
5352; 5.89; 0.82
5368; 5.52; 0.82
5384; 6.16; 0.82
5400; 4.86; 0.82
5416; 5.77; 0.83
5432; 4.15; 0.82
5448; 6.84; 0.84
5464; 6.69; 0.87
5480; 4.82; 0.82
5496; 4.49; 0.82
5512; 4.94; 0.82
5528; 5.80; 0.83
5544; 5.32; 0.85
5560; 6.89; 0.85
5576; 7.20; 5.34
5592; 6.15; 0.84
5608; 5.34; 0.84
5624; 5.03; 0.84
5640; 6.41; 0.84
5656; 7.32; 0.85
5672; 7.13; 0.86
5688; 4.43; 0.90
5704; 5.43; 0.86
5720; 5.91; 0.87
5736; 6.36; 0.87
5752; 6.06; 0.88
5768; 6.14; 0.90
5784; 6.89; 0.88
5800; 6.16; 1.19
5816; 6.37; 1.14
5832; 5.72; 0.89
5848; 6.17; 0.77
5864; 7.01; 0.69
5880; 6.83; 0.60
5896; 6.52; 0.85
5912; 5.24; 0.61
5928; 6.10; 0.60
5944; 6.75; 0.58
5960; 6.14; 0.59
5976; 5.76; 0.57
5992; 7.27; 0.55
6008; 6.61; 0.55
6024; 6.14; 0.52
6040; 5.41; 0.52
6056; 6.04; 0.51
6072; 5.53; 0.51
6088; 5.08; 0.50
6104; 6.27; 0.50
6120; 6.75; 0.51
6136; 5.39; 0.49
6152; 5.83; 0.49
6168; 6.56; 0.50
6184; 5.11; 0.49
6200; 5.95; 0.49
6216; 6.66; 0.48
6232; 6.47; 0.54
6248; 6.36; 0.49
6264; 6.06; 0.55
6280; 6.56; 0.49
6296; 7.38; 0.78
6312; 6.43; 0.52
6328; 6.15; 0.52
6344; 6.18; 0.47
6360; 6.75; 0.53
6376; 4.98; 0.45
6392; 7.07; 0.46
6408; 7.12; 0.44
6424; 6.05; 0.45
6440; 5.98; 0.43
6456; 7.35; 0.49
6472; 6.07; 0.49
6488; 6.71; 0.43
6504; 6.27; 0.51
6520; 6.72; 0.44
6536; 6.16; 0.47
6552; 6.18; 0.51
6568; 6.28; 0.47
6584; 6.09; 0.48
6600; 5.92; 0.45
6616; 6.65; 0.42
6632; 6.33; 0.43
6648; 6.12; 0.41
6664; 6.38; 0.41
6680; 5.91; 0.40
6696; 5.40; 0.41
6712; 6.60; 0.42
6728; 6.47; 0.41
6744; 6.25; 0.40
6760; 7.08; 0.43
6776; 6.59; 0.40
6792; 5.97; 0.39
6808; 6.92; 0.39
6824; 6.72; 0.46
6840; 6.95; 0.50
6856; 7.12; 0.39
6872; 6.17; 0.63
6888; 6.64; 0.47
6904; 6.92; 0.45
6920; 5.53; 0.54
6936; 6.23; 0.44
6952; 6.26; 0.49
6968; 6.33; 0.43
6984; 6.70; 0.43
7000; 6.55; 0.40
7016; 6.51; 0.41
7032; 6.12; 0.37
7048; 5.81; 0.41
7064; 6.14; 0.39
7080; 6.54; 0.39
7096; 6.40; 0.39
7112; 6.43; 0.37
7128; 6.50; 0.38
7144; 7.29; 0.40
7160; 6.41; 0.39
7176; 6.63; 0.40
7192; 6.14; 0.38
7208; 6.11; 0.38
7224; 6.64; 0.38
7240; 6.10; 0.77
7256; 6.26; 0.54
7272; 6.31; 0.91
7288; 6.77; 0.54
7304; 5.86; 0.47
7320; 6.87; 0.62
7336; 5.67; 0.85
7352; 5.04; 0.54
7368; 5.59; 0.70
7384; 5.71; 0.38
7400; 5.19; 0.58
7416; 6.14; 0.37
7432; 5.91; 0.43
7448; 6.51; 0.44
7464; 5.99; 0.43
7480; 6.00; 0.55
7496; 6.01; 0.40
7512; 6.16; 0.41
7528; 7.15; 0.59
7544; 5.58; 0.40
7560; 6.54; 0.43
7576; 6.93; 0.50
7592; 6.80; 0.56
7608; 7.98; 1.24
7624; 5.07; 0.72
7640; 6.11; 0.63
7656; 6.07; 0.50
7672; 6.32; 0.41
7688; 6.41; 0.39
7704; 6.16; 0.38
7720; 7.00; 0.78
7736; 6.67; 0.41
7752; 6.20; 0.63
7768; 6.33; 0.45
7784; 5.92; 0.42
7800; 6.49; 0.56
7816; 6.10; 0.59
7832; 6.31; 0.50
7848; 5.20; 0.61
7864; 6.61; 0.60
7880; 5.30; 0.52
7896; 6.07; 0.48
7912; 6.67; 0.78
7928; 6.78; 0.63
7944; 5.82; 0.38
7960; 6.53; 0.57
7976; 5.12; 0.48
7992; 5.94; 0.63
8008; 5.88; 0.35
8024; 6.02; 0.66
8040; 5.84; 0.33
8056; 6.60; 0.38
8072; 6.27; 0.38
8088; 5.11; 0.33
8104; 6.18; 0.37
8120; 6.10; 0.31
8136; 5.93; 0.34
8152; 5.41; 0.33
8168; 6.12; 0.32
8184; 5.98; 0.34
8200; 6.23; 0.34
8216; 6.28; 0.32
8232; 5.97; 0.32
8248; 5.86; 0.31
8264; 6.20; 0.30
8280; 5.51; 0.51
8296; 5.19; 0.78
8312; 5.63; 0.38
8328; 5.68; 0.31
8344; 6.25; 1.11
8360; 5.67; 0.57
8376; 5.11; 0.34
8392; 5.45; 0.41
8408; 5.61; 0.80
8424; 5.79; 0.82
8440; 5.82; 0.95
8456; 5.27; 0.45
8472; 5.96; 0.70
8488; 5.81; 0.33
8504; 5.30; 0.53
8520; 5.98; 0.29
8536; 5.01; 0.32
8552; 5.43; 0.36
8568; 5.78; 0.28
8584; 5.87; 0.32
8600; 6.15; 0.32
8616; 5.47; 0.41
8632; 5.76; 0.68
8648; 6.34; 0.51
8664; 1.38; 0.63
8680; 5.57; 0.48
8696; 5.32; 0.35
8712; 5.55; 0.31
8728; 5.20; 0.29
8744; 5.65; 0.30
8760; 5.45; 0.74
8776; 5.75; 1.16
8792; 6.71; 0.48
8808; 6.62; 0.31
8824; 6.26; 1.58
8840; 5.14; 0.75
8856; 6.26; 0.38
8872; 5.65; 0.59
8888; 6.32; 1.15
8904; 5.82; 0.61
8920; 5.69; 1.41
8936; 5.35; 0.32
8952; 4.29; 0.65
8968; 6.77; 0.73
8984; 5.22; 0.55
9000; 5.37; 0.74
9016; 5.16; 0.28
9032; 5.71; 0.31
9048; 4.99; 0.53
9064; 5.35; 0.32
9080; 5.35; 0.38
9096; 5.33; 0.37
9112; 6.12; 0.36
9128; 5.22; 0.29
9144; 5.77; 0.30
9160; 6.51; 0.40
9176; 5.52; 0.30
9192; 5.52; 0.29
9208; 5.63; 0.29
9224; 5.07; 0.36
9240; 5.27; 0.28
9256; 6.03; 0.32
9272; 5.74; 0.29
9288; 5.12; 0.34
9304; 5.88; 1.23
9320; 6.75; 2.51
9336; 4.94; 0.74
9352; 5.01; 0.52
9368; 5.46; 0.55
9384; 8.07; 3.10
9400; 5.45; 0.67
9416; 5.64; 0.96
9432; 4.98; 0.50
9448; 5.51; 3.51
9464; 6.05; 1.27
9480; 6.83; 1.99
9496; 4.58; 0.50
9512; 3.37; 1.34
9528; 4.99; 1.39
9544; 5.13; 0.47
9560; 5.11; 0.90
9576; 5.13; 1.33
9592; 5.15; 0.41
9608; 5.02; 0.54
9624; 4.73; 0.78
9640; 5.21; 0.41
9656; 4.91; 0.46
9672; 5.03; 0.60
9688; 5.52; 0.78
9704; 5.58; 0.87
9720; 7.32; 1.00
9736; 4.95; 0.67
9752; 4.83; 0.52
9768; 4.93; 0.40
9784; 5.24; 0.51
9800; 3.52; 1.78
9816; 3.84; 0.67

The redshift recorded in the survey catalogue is 0.174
